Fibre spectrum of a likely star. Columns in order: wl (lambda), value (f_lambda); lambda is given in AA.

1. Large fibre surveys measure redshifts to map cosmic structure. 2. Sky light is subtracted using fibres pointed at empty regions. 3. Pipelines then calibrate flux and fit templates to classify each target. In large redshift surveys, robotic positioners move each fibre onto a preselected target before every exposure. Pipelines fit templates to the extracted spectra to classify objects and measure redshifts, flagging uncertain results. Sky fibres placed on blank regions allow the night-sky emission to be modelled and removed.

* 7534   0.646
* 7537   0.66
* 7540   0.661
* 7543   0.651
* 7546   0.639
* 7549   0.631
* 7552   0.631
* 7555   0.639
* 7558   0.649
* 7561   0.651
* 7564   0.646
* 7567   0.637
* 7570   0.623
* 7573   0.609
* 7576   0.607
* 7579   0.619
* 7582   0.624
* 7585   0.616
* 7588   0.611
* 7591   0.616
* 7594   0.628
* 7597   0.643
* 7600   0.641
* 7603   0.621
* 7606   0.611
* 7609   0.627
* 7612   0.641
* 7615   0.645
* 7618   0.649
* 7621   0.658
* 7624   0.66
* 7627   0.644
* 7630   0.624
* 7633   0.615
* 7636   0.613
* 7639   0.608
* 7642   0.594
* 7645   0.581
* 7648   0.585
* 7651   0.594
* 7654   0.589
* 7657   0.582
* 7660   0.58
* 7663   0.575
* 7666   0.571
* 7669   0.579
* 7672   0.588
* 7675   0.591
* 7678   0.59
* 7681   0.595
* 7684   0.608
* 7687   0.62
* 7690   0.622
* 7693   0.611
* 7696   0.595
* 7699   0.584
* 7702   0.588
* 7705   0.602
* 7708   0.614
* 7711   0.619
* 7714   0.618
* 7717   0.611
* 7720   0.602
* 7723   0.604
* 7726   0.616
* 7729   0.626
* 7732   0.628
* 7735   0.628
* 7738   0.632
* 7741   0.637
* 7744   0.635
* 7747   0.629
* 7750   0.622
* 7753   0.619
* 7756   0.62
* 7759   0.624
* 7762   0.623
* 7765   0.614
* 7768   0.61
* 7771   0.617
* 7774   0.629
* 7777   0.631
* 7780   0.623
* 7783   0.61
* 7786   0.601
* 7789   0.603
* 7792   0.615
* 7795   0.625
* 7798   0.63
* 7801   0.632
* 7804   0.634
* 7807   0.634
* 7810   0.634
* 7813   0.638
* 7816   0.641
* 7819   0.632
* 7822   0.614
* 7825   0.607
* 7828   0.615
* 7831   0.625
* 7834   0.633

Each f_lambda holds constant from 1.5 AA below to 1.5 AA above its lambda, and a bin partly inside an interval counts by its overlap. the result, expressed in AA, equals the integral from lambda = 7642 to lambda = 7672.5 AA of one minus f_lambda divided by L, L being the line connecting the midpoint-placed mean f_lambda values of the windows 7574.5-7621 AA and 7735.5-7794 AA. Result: 2.1 AA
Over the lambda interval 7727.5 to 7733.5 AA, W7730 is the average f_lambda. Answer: 0.627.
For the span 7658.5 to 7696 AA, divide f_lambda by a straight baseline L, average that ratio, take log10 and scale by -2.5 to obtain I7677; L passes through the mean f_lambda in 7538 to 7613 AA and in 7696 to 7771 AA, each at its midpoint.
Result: 0.05 mag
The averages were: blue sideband 0.631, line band 0.594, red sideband 0.616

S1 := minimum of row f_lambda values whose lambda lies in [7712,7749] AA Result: 0.602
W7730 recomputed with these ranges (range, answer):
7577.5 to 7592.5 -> 0.617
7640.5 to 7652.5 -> 0.588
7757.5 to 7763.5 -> 0.623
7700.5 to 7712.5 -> 0.606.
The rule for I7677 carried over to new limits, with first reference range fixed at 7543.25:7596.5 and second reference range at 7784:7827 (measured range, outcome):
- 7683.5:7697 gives 0.03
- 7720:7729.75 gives 0.02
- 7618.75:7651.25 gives 0.02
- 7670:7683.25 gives 0.06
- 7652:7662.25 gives 0.08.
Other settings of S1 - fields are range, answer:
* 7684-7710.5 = 0.584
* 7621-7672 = 0.571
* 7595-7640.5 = 0.608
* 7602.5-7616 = 0.611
